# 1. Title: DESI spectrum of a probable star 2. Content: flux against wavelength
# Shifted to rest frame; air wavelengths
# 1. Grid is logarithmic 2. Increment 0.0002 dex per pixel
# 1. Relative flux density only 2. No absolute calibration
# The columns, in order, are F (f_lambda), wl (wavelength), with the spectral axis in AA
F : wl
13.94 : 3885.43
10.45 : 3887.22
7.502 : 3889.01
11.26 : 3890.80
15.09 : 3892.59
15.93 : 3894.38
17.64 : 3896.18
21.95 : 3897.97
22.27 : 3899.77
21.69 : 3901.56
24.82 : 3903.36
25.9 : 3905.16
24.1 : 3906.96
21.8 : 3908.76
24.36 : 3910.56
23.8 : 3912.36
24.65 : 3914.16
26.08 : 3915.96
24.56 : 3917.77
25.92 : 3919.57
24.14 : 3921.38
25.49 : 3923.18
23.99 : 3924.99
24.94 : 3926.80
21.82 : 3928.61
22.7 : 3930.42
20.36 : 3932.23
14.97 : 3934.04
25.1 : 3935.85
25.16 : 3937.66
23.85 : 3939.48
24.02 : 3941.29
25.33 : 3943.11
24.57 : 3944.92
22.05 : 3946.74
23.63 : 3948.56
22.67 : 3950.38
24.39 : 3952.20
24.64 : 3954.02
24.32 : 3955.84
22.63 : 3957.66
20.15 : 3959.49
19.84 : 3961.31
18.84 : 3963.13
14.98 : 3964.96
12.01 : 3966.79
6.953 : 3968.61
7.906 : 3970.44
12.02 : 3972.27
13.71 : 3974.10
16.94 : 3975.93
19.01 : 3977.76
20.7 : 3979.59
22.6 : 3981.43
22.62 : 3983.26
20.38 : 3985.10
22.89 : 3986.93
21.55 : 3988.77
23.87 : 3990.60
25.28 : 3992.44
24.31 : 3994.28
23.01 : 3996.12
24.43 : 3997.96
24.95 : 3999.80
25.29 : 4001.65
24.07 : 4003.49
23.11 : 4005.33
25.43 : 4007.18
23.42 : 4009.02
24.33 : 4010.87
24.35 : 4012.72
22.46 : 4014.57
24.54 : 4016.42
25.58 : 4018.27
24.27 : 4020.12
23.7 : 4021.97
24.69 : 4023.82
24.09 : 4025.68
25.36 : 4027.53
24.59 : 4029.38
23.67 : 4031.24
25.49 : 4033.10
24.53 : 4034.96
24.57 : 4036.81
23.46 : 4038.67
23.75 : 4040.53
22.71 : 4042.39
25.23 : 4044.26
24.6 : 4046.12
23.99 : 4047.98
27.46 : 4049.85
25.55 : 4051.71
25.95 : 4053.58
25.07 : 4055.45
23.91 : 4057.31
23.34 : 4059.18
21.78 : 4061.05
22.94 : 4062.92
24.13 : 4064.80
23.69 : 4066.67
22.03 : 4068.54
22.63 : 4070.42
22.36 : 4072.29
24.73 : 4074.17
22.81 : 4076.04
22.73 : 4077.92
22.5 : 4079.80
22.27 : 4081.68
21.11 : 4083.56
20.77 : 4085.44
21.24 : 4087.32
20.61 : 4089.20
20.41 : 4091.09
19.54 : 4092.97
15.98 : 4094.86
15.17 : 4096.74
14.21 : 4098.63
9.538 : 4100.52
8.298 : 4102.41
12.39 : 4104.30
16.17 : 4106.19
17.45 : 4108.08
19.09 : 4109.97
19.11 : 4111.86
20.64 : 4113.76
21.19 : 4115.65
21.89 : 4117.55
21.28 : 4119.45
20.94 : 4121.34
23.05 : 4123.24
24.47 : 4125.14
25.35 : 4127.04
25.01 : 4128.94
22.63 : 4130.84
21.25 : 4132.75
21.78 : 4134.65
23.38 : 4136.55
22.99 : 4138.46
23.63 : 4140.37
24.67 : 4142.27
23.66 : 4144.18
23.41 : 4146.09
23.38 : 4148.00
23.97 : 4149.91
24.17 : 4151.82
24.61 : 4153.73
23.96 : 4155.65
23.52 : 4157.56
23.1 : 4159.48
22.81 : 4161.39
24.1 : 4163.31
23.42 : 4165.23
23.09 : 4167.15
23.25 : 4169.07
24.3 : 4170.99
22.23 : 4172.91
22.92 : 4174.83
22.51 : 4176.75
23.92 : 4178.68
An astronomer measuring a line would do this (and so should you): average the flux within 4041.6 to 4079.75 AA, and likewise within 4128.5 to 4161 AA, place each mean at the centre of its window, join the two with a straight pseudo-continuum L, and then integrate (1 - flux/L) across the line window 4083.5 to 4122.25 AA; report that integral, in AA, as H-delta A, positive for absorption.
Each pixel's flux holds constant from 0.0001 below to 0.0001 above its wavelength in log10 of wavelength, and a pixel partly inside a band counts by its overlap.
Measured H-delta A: 9.4 AA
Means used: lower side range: 23.8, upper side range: 23.4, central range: 17.9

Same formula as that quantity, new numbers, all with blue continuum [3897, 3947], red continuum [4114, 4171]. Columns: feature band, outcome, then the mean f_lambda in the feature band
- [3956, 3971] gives 4.78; 16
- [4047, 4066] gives -0.84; 24.4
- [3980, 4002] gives 0.15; 23.3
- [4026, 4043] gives -0.62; 24.3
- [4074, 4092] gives 1.18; 21.8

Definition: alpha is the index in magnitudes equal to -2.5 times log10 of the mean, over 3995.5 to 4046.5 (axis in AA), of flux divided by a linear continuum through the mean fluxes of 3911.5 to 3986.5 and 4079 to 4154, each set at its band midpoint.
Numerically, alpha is -0.165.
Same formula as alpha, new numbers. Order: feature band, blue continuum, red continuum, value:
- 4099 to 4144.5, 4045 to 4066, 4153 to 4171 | 0.176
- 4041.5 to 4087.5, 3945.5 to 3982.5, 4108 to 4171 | -0.120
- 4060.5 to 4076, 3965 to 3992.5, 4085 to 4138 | -0.220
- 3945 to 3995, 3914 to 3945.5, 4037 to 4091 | 0.195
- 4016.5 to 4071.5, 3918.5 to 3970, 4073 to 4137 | -0.177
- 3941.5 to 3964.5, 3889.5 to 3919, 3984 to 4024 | 0.001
